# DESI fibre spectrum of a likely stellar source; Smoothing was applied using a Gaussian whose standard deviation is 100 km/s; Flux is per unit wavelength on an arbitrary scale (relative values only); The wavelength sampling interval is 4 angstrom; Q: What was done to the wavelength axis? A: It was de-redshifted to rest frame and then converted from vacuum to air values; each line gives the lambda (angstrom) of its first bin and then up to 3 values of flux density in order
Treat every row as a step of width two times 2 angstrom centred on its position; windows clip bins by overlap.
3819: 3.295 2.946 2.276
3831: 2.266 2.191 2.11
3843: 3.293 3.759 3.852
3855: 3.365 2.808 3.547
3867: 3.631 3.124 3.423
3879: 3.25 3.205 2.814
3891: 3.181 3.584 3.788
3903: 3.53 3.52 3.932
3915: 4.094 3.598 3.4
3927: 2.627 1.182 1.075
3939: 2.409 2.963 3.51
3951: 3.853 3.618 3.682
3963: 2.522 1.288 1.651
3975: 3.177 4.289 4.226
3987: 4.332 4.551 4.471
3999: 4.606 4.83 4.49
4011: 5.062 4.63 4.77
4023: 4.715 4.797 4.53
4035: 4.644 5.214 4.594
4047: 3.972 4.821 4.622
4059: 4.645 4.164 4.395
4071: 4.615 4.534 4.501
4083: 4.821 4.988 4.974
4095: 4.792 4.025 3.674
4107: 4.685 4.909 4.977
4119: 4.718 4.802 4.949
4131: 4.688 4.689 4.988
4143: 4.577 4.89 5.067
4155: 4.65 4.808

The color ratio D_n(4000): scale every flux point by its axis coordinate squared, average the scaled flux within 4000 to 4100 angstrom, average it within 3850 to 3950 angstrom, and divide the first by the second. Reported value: 1.6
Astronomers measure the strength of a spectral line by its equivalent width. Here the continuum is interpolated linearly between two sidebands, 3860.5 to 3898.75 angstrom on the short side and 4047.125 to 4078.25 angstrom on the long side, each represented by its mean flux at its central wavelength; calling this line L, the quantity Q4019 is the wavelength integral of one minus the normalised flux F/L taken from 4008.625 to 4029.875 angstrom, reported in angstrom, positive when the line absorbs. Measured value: -2.79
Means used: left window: 3.32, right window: 4.51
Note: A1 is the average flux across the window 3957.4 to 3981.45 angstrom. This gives 2.78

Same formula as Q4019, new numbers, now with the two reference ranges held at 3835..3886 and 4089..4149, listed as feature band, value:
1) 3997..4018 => -3.4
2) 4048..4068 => -0.8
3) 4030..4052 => -2.0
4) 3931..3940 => 5.2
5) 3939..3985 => 8.1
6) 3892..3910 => -0.7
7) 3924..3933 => 3.8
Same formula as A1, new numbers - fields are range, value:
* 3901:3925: 3.68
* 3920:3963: 2.84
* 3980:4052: 4.62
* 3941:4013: 3.73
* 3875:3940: 3.1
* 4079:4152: 4.72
